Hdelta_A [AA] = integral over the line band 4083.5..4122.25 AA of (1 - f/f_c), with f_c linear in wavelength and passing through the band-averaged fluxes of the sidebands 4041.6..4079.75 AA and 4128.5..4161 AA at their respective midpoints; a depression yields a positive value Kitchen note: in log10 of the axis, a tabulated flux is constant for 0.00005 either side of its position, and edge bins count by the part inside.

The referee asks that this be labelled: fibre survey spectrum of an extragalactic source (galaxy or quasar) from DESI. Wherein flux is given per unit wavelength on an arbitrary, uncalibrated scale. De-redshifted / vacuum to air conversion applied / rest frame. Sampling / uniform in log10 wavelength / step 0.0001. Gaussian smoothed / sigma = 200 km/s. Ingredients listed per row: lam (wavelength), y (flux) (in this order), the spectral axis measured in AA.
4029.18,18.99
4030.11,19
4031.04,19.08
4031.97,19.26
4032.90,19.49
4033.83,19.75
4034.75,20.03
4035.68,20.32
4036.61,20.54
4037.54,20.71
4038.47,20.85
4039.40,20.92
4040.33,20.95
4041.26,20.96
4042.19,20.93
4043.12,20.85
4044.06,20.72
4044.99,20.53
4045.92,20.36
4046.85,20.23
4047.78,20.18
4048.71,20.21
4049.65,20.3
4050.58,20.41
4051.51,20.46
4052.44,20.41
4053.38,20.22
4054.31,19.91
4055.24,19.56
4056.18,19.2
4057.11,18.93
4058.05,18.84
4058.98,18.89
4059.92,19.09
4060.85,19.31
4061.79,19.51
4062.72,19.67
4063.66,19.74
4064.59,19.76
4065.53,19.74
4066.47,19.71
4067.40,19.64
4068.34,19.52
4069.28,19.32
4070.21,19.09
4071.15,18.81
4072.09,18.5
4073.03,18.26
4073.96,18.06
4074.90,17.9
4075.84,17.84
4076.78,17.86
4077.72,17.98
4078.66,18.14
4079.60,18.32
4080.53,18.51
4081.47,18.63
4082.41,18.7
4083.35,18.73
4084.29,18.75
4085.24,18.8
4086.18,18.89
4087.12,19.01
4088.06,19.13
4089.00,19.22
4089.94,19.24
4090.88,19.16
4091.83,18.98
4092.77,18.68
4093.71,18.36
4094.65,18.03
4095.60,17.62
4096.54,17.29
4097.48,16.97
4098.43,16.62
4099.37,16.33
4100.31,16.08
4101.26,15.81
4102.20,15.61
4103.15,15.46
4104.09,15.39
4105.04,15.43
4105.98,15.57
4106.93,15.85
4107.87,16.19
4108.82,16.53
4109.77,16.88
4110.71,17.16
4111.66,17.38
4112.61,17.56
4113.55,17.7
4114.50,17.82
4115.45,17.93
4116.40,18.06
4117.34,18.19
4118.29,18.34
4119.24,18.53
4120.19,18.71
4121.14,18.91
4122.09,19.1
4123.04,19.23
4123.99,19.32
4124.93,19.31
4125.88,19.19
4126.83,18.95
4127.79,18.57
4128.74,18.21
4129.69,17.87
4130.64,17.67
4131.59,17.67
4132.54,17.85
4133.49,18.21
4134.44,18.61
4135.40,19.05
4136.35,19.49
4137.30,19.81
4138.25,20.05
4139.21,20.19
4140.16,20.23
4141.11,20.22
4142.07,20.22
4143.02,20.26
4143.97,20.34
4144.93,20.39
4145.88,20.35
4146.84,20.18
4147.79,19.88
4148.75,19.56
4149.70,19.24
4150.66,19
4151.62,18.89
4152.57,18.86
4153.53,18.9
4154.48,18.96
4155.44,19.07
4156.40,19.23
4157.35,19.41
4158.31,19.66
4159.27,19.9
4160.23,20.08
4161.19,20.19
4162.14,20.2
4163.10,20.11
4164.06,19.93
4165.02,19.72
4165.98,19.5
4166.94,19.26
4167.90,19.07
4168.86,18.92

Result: 3.62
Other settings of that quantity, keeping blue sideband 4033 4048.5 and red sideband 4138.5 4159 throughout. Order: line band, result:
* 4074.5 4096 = 1.73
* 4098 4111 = 2.58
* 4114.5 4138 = 1.46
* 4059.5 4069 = 0.36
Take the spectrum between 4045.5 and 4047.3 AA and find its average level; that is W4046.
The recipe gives 20.3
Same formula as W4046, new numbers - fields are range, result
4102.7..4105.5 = 15.4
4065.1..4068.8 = 19.6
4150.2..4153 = 18.9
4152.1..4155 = 18.9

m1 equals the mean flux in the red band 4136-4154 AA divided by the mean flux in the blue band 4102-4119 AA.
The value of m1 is 1.2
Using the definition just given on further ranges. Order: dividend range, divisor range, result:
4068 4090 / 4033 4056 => 0.91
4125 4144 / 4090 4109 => 1.13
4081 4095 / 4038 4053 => 0.92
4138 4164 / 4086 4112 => 1.15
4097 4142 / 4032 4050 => 0.88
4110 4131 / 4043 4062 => 0.92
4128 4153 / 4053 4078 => 1.01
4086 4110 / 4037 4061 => 0.85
